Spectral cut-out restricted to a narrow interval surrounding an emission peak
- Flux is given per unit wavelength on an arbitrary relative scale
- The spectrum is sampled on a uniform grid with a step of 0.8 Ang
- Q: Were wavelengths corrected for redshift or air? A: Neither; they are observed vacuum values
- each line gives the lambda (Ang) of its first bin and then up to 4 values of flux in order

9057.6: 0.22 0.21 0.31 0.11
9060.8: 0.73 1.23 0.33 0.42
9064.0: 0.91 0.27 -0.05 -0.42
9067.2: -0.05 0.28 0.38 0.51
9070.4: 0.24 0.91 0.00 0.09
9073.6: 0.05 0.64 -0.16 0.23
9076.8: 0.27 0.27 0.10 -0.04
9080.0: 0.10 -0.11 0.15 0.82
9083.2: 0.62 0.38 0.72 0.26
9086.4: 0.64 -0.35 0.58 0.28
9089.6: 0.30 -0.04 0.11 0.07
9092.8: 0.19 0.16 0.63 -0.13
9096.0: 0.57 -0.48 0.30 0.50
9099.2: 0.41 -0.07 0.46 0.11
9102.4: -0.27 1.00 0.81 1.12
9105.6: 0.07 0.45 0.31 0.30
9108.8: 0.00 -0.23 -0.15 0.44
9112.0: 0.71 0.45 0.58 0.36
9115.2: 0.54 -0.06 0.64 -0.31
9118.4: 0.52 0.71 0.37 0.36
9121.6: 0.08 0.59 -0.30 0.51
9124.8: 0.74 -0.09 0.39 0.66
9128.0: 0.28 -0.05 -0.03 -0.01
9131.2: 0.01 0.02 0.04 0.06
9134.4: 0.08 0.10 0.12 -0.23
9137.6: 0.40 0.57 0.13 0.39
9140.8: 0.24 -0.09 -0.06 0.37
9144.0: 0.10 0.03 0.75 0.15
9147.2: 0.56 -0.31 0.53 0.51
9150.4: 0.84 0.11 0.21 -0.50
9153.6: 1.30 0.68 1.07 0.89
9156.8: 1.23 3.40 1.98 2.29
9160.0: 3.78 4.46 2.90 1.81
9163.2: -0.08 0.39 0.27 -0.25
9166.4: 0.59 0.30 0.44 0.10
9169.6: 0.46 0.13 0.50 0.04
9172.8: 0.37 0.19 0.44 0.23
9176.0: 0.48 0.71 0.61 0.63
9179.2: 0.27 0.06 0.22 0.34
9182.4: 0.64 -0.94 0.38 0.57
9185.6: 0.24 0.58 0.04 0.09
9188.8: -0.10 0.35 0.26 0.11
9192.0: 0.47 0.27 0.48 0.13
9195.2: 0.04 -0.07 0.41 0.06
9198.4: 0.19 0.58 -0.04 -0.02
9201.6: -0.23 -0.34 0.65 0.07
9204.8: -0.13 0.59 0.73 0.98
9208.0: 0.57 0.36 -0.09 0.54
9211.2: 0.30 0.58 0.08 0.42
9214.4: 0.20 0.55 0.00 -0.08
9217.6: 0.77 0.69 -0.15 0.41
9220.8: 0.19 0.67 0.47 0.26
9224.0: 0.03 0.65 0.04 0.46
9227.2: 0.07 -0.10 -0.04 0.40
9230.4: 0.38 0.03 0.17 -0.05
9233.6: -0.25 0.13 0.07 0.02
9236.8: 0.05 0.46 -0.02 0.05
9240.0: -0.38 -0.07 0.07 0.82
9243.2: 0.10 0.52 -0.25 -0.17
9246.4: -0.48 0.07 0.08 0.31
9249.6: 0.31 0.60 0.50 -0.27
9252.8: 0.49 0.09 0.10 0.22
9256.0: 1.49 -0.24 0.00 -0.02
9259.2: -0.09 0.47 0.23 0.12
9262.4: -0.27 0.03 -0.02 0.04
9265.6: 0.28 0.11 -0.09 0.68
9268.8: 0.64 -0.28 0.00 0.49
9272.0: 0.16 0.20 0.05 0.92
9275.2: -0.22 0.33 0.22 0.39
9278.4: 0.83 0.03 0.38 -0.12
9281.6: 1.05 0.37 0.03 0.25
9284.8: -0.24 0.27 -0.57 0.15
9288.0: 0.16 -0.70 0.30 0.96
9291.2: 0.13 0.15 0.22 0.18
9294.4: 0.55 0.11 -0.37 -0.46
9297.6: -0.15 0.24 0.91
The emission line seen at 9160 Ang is H-beta 4861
